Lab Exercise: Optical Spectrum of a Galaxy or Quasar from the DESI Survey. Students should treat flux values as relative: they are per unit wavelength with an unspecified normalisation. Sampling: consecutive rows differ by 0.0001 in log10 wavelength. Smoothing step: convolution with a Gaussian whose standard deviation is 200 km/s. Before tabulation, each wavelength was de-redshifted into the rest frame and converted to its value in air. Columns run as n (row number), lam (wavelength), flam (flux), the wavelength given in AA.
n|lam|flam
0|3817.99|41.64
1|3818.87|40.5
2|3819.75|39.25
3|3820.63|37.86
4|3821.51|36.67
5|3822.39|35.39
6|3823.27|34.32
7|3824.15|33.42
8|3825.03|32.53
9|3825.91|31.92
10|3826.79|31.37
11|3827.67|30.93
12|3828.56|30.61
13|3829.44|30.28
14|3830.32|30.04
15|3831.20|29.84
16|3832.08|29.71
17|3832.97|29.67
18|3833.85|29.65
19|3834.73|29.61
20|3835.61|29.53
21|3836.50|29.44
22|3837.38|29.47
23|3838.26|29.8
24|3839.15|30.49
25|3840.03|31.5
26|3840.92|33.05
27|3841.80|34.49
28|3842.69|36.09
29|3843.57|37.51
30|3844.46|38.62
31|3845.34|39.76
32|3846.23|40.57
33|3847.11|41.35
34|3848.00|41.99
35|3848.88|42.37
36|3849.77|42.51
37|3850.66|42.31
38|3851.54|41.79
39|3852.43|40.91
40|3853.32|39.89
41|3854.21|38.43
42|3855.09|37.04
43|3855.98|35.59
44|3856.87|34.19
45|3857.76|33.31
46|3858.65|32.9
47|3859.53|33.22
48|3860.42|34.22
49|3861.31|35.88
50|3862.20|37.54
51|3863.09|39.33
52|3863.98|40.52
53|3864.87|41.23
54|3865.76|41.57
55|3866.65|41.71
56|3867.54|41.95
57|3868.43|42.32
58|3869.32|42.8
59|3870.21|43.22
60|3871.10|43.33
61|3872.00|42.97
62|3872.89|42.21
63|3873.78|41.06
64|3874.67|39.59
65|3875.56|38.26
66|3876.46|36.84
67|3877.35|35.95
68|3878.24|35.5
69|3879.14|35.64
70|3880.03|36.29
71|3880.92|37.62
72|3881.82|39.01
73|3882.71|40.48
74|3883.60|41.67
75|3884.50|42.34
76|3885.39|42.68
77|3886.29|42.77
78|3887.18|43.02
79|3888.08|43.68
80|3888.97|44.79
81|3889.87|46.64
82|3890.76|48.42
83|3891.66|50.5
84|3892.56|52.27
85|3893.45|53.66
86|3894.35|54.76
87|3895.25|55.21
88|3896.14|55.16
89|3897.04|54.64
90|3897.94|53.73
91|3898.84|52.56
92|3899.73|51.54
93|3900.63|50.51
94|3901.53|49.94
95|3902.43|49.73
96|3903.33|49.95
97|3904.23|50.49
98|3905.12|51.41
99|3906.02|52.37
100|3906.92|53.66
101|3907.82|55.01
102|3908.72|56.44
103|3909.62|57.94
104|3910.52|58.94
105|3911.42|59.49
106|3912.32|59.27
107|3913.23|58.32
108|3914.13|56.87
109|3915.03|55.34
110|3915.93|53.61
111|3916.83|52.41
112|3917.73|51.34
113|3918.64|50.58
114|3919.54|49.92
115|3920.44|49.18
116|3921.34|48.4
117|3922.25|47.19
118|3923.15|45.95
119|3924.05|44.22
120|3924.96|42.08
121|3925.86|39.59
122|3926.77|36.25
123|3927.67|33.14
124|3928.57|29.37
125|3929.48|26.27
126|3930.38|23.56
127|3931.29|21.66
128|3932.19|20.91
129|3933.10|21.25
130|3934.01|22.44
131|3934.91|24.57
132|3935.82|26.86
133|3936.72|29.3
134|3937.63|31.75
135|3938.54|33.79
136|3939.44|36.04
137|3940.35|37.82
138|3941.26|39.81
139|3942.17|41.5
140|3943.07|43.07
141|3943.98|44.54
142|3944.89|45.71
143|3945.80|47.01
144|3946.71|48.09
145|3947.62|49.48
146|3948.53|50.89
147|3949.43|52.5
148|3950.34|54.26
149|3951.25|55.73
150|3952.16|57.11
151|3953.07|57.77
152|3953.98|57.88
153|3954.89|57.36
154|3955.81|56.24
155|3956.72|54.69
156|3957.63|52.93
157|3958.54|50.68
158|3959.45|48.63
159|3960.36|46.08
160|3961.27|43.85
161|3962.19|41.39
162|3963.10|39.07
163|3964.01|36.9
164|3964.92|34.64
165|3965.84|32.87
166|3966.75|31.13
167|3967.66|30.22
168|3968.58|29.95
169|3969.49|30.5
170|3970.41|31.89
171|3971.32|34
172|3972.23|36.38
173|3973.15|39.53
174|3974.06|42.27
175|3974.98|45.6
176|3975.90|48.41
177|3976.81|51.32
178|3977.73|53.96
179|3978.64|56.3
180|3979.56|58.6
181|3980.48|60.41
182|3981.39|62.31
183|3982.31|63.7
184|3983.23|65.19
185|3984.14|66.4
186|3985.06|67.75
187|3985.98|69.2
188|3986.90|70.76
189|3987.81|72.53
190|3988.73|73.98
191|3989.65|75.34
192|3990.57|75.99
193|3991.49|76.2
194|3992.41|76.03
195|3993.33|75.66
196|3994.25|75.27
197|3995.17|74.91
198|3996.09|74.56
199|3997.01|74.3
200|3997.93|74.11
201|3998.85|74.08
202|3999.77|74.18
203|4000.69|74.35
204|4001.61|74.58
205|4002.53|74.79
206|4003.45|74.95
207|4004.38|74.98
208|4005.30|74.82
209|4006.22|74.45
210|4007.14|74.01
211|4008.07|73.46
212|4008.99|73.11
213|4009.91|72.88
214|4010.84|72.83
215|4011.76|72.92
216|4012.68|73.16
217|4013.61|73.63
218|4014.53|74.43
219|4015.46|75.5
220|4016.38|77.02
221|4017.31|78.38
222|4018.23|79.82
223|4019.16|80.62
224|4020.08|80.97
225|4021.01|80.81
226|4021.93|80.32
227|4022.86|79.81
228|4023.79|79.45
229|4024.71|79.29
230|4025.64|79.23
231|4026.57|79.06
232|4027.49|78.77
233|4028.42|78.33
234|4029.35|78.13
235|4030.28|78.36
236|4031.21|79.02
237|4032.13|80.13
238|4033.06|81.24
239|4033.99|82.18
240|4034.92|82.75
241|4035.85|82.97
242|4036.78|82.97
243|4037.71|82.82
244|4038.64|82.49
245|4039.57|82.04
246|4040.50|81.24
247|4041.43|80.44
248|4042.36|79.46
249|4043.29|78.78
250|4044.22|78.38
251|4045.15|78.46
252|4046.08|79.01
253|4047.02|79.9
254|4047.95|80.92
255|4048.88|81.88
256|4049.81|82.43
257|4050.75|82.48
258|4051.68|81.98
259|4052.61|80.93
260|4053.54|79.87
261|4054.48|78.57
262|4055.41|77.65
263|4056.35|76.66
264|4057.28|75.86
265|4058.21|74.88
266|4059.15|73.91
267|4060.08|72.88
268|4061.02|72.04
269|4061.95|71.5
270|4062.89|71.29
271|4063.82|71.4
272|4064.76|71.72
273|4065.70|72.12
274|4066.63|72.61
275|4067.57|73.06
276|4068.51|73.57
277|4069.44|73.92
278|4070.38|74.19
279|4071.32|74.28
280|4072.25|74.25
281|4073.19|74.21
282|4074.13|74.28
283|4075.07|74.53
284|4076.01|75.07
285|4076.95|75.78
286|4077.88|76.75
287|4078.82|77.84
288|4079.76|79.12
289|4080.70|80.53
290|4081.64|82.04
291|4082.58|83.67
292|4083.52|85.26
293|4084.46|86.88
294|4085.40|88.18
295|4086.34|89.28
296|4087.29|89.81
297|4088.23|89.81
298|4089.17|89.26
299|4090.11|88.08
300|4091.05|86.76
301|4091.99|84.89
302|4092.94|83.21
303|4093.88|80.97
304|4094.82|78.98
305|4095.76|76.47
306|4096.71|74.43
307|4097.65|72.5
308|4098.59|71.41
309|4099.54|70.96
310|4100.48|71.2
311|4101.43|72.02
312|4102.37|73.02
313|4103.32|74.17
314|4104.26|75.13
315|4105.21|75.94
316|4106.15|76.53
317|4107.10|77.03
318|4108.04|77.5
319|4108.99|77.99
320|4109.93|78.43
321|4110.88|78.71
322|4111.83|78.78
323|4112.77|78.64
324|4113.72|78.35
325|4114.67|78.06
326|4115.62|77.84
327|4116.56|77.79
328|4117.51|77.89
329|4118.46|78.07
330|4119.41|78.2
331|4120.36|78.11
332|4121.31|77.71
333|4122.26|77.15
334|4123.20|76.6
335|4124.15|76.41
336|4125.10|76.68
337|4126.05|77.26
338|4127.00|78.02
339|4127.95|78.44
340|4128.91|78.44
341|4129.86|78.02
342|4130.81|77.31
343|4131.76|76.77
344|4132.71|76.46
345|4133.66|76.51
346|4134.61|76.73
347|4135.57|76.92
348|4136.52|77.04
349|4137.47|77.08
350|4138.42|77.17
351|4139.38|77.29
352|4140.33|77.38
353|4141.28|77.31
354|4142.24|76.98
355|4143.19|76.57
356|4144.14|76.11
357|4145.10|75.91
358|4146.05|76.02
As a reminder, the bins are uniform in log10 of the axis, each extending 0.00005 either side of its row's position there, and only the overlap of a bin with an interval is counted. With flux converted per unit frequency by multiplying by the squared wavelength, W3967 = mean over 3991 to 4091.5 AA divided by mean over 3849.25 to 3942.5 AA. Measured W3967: 2.0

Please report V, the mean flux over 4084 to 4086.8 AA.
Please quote 88.2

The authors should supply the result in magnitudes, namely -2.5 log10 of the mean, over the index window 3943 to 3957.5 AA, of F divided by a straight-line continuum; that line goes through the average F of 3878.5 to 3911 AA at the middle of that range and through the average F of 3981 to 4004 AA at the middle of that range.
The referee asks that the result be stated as 0.19 mag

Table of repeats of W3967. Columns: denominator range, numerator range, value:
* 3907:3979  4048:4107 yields 1.91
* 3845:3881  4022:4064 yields 2.21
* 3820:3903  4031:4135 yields 2.21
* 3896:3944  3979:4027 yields 1.75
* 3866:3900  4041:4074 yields 1.88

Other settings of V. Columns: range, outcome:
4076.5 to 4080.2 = 77.5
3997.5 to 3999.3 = 74.1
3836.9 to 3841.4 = 30.9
